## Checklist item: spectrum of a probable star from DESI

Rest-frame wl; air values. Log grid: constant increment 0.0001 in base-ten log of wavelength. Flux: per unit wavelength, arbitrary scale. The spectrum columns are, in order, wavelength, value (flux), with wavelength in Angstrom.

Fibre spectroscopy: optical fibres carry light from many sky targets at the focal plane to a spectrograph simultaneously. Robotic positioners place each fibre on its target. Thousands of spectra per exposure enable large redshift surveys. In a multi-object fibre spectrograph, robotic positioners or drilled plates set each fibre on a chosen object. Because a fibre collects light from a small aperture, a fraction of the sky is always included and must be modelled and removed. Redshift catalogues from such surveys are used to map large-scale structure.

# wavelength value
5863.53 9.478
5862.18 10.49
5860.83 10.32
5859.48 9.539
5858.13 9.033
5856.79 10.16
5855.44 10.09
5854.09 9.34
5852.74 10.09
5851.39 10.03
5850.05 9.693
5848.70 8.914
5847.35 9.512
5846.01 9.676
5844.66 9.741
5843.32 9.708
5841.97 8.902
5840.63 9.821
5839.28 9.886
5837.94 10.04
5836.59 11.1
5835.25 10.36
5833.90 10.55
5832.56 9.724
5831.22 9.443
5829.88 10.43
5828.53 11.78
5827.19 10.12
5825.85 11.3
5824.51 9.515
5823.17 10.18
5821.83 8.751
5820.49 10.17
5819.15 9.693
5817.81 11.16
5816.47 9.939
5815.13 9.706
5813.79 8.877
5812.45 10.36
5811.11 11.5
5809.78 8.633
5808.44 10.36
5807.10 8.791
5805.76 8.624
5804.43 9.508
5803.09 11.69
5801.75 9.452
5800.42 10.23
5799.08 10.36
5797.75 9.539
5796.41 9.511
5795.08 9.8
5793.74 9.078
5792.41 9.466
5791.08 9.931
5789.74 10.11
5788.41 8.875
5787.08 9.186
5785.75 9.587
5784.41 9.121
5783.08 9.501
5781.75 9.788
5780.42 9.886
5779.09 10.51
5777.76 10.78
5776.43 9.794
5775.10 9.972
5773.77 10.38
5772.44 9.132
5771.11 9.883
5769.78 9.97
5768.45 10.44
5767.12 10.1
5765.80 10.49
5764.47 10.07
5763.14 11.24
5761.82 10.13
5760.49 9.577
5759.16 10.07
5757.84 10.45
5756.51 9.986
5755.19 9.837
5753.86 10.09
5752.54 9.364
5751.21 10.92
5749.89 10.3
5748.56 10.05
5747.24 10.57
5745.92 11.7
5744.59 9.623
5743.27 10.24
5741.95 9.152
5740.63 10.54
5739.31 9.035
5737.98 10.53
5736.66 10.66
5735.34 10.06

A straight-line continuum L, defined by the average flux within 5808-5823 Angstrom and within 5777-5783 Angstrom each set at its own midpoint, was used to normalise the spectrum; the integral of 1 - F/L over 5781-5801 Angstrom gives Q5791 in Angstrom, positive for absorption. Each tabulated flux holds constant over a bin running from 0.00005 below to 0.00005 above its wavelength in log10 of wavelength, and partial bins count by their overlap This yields 0.97 Angstrom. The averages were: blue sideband 10.2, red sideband 9.92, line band 9.6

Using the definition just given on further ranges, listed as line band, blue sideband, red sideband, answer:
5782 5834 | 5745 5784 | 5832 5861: 0.7 Angstrom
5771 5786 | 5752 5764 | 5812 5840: 0.4 Angstrom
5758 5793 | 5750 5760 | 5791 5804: 0.3 Angstrom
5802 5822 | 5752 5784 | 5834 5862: 0.1 Angstrom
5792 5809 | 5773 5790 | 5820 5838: 0.4 Angstrom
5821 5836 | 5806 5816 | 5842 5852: -0.9 Angstrom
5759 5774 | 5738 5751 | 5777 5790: -0.3 Angstrom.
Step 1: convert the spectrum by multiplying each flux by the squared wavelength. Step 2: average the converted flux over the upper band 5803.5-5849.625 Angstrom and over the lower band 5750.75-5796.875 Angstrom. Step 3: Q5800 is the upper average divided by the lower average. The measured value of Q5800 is 1.02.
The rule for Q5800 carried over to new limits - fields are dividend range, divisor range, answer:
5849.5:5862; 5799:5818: 1.01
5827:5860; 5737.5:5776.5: 1.01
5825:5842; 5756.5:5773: 1.04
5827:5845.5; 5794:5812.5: 1.04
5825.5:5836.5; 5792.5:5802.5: 1.09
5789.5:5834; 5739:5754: 1.00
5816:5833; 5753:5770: 1.02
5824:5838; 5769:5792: 1.08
